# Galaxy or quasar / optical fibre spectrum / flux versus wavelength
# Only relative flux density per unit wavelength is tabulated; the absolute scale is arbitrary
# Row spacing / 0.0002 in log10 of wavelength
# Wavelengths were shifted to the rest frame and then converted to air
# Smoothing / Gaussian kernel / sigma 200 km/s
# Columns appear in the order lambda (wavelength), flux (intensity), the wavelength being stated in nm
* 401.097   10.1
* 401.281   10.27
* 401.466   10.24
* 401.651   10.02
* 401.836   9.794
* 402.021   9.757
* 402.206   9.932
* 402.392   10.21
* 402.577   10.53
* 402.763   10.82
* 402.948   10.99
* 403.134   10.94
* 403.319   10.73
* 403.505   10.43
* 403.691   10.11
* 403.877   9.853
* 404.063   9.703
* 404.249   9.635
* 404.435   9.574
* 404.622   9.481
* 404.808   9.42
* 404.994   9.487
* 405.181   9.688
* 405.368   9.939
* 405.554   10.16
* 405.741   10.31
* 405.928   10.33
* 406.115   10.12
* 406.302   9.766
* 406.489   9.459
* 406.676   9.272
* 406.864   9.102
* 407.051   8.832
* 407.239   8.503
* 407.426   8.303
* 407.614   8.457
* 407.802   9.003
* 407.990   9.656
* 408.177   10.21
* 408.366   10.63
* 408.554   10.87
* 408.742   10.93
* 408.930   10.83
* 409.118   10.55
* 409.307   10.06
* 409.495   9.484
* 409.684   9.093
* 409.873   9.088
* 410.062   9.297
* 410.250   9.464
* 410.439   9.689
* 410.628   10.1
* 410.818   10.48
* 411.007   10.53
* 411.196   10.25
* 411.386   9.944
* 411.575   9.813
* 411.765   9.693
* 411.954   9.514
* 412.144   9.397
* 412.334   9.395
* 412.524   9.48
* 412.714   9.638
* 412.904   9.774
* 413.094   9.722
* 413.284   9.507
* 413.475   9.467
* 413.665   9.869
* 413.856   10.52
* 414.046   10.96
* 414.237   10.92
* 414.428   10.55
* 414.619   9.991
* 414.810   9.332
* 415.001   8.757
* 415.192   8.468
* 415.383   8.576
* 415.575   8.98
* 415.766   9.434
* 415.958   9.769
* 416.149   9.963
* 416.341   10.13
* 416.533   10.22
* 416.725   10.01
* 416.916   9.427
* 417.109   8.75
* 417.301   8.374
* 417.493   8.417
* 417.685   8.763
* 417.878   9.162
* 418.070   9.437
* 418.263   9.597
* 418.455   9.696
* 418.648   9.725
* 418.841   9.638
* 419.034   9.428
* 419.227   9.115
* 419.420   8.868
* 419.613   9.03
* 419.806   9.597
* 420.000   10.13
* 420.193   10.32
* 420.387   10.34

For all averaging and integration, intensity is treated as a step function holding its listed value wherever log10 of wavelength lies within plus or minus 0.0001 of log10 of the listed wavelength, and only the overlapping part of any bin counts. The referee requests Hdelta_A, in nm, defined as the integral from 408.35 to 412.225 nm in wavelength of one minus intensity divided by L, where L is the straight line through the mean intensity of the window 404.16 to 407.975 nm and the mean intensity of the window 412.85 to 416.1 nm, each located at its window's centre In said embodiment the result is -0.17 nm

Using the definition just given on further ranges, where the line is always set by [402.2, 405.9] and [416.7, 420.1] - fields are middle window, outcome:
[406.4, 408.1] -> 0.16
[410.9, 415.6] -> -0.08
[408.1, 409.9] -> -0.07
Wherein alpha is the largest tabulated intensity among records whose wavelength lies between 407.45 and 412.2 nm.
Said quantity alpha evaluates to 10.93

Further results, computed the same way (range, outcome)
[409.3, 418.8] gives 10.96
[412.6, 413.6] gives 9.774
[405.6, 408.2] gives 10.33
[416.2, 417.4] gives 10.22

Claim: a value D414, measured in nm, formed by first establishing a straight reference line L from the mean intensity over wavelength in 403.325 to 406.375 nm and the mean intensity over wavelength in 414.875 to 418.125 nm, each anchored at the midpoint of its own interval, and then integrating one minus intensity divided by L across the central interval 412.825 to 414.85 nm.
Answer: -0.15 nm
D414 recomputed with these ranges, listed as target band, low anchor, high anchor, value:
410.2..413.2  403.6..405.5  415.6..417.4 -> -0.06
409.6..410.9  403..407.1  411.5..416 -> 0.02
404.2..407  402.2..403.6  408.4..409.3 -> 0.25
